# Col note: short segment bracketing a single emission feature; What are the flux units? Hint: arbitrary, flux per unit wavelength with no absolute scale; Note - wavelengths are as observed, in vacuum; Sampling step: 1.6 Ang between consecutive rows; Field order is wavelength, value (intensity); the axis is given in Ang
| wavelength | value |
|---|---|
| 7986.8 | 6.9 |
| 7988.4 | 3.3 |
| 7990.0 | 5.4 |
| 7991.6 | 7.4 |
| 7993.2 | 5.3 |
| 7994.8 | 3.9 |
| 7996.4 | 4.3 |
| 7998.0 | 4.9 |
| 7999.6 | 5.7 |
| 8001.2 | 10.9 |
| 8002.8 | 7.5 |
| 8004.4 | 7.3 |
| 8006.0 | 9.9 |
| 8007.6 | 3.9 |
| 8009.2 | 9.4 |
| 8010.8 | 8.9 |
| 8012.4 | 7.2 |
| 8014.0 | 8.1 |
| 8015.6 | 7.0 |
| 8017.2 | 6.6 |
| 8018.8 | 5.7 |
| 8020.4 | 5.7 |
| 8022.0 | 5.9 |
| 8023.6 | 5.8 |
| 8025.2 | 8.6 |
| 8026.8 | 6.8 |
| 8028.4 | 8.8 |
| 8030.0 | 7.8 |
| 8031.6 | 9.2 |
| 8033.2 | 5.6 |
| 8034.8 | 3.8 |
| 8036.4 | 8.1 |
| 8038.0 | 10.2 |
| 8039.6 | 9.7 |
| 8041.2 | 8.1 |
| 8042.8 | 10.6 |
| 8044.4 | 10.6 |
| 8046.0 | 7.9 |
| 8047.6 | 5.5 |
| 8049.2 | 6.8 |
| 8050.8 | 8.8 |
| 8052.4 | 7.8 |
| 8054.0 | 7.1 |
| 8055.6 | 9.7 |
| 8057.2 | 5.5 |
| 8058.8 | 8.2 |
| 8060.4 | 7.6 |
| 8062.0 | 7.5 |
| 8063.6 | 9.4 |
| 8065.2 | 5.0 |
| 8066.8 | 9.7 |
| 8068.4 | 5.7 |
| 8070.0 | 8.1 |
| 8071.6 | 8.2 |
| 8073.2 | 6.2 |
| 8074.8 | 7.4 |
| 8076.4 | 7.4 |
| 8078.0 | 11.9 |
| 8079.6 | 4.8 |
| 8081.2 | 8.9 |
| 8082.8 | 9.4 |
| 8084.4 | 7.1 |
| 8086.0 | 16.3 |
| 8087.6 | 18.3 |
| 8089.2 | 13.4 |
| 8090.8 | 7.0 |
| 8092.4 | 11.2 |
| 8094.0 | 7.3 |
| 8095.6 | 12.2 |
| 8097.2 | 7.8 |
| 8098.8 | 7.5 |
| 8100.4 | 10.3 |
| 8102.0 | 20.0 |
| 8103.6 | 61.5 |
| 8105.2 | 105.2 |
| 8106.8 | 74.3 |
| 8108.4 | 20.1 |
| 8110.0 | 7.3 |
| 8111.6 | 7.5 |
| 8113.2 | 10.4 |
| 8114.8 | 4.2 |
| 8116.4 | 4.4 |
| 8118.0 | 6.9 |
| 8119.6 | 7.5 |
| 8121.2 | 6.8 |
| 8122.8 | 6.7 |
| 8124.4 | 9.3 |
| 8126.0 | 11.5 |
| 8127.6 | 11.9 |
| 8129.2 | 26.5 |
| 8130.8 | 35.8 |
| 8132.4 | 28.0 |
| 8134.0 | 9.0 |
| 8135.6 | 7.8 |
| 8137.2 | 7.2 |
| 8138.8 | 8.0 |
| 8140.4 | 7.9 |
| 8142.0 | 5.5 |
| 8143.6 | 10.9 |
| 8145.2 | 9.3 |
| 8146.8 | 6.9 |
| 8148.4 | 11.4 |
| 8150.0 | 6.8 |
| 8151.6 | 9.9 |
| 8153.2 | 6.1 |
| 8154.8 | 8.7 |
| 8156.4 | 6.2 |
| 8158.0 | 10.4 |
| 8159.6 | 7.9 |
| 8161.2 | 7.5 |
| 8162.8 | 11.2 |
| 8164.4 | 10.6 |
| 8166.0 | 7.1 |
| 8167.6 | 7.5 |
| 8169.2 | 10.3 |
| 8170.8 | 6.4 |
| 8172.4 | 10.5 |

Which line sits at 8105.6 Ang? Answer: H-alpha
